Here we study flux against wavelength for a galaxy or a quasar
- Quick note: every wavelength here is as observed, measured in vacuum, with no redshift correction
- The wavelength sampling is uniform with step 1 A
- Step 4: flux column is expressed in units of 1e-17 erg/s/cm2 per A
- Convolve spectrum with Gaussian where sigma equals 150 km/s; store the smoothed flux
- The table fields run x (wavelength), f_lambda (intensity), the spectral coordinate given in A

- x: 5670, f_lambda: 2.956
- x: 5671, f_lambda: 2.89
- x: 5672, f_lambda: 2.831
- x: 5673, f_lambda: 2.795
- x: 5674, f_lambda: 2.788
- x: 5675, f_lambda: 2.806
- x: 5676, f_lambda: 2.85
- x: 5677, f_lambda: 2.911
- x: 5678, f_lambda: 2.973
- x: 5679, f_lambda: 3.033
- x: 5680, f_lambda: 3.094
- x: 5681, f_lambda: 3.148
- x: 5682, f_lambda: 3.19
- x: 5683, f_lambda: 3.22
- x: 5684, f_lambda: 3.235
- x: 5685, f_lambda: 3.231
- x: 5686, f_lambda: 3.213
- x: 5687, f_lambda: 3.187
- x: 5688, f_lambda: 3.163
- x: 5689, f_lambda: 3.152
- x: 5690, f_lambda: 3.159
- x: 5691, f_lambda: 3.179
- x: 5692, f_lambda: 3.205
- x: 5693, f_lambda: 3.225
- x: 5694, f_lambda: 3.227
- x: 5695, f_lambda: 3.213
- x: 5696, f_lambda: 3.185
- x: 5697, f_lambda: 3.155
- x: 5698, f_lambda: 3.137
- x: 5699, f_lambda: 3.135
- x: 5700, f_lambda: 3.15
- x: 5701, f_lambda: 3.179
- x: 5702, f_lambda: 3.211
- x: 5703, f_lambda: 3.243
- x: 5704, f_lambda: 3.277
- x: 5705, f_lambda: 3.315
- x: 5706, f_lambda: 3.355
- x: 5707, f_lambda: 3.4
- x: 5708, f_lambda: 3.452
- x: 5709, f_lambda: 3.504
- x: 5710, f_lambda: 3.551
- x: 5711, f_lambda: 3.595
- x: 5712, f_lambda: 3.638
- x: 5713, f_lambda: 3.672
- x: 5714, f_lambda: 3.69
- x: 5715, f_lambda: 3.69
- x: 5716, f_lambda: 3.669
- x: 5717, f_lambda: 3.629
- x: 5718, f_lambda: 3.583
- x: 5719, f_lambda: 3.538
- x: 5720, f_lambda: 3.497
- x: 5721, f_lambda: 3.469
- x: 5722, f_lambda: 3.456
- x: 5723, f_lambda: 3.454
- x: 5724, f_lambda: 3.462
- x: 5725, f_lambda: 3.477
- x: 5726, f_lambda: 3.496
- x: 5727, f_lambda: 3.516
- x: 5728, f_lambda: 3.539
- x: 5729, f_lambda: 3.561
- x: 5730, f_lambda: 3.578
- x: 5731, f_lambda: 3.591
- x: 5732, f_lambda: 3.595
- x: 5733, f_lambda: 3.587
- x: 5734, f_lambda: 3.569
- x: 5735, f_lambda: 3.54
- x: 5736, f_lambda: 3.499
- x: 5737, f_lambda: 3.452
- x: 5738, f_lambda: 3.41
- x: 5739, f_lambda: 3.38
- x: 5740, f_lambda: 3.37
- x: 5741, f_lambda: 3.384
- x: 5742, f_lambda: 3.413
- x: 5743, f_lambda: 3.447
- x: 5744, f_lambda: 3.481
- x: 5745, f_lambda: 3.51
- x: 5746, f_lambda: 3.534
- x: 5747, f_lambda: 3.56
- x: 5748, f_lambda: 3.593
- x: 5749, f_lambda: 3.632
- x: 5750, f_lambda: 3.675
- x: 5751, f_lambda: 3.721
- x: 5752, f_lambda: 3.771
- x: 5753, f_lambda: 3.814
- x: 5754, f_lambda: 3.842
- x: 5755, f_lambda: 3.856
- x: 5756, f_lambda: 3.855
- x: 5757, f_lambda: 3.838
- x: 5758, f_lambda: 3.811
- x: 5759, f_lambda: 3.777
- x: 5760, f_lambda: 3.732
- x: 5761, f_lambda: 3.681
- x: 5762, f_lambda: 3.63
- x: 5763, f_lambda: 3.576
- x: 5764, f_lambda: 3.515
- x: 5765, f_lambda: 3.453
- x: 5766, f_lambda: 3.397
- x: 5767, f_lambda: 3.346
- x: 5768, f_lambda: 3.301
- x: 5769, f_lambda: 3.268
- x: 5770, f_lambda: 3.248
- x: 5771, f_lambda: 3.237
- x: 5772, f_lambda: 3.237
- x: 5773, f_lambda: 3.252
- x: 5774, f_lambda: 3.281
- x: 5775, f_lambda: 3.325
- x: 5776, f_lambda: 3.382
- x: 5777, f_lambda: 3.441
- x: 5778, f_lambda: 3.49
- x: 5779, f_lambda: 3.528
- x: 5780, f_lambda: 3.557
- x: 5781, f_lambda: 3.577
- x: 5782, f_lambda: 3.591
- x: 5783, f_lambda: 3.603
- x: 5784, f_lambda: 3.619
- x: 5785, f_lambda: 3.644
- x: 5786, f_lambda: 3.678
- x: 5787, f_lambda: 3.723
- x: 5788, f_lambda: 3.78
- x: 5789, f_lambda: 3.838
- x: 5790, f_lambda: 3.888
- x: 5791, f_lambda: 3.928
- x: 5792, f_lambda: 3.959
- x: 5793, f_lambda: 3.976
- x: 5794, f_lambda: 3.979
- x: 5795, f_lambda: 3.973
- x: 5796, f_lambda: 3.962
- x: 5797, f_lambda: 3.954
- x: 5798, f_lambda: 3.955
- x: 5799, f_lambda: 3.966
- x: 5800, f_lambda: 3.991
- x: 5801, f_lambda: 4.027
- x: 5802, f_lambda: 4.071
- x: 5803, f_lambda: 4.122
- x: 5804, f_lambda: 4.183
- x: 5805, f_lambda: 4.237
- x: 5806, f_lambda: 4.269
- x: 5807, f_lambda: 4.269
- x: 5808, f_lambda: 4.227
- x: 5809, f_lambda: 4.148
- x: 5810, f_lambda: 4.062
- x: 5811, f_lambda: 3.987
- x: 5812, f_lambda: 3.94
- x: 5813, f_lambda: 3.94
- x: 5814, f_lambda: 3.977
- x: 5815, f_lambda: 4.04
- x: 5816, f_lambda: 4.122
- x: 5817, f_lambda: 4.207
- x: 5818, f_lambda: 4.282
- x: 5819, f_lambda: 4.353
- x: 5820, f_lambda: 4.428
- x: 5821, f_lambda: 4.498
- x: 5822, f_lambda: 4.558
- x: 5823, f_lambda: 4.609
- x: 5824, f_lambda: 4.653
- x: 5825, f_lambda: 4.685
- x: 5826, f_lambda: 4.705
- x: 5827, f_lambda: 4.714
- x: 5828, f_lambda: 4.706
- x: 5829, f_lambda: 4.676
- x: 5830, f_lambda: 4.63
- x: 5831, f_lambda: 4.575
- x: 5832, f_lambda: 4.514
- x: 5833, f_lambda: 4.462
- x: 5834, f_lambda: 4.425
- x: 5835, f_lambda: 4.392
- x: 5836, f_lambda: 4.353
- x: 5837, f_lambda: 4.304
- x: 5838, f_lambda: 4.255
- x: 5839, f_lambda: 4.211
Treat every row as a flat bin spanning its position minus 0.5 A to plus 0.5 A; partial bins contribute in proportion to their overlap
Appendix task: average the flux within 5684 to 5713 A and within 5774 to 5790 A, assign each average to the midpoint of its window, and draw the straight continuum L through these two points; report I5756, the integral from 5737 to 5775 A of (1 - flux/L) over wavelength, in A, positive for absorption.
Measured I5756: -0.5 A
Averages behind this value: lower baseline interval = 3.28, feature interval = 3.53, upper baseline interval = 3.59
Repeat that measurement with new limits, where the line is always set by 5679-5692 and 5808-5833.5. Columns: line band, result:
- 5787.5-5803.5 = 0.7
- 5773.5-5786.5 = 1.6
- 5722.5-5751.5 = 0.9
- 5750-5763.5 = 0.2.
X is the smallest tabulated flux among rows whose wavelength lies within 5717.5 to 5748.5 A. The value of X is 3.37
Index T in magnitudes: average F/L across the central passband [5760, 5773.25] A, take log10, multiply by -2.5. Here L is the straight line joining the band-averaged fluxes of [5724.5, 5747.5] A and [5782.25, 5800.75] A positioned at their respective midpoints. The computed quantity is 0.087 mag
